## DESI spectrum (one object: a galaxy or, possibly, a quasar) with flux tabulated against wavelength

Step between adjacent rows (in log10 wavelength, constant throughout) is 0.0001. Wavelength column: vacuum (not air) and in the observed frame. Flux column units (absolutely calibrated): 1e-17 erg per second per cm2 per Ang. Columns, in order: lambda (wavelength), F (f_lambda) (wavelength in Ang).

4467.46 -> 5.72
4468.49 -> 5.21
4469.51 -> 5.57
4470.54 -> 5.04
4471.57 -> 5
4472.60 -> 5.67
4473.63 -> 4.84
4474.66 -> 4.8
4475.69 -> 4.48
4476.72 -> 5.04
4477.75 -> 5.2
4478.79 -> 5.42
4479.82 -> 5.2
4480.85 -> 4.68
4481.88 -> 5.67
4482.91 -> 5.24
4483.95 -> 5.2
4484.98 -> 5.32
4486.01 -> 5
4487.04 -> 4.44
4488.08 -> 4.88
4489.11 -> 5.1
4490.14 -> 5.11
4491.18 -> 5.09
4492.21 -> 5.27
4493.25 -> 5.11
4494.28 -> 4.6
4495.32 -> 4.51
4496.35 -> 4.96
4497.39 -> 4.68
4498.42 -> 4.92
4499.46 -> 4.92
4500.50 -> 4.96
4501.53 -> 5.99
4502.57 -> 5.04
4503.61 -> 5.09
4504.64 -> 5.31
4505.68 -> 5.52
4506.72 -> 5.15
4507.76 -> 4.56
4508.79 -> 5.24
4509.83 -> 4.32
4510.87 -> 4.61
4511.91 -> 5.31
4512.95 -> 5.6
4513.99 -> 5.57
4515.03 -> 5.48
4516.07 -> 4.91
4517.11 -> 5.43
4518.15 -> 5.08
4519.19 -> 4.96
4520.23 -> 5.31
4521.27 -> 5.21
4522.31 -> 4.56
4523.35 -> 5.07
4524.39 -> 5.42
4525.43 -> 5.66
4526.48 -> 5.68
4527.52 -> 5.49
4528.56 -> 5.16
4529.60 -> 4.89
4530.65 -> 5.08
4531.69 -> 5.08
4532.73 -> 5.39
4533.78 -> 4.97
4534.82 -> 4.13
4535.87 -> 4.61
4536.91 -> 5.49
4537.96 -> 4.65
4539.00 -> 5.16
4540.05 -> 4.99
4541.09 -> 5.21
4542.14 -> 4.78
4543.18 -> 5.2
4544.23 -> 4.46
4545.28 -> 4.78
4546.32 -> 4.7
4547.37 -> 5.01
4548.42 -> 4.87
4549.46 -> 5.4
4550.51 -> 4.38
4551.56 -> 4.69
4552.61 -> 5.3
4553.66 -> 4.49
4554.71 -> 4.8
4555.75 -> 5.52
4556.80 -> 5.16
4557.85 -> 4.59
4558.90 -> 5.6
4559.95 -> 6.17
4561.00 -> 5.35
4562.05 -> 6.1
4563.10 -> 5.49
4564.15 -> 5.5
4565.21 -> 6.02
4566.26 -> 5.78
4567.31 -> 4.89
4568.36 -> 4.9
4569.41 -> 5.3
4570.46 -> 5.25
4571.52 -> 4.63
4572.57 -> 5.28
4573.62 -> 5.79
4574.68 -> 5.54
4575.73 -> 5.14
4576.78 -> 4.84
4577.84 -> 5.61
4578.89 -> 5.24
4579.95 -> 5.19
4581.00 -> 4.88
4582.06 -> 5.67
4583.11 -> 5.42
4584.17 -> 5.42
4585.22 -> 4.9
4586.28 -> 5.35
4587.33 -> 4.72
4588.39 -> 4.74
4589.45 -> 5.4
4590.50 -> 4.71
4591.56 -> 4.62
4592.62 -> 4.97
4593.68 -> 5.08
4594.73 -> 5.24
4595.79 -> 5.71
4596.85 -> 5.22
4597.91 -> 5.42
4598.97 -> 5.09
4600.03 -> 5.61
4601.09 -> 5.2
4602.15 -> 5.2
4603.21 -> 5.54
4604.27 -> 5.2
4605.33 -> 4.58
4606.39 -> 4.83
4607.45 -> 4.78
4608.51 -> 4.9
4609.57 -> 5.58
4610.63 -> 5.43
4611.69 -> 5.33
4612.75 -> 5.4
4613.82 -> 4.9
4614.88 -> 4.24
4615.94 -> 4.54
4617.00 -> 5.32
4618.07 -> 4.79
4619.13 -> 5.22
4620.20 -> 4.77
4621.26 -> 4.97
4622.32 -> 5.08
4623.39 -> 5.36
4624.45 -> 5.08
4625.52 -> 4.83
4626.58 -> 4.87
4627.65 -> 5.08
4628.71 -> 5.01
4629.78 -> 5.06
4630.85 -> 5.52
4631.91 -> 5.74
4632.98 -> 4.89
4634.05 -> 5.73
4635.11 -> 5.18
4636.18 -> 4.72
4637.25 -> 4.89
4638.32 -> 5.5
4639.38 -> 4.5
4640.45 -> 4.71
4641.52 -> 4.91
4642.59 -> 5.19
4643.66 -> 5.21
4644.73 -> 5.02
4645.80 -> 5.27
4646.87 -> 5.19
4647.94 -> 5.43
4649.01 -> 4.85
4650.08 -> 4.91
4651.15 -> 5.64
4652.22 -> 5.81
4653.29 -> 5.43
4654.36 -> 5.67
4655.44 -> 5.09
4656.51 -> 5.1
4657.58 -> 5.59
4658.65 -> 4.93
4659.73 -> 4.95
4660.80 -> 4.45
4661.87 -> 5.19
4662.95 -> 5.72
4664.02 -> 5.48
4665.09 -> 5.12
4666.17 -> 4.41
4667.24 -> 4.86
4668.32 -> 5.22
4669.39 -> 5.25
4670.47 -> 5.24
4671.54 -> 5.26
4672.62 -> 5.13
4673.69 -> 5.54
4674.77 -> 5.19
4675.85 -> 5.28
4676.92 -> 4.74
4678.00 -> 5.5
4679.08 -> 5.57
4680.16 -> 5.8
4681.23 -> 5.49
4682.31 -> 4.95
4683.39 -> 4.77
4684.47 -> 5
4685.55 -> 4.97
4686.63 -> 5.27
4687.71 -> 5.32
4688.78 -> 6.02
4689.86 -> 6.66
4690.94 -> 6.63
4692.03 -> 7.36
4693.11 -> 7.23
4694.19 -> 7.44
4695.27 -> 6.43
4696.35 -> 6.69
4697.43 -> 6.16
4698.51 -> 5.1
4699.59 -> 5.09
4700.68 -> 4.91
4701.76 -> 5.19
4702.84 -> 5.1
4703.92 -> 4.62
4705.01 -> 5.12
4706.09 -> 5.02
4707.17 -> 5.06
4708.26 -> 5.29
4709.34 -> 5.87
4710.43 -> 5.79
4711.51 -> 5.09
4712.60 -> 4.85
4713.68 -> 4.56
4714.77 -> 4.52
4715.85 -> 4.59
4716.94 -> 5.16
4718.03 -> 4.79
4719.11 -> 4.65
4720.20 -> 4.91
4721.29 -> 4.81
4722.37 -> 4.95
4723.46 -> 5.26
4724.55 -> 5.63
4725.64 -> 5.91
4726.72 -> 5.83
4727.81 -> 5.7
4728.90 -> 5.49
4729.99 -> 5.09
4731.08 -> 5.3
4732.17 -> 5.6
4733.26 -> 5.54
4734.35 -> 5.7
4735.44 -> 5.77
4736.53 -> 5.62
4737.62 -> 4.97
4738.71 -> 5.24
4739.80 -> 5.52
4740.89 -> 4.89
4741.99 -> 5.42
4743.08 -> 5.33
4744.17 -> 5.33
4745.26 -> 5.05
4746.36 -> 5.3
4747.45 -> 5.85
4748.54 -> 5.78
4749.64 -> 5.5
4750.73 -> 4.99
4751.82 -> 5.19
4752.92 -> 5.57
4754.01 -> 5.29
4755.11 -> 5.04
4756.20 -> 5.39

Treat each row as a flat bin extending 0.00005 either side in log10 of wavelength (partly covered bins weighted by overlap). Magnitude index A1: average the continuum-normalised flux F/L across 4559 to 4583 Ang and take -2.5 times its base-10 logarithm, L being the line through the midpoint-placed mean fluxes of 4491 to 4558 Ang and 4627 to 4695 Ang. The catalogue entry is -0.051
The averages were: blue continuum 5.04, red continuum 5.35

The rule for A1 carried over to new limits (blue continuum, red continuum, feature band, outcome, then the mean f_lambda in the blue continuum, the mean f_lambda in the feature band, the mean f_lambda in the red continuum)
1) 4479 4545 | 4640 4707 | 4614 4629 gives 0.07 mag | 5.07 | 4.94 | 5.39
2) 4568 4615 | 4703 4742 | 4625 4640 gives 0.02 mag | 5.16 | 5.11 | 5.22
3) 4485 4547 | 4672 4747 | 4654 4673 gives 0.04 mag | 5.05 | 5.14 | 5.42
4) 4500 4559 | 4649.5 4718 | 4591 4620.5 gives 0.03 mag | 5.07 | 5.1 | 5.38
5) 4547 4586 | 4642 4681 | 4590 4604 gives 0.01 mag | 5.25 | 5.2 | 5.23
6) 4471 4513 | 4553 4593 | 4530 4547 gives 0.05 mag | 5.04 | 4.92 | 5.24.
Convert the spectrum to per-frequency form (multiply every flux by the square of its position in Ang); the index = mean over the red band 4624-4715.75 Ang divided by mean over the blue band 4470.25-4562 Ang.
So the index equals 1.12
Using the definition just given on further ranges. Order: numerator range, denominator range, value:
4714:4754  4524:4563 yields 1.13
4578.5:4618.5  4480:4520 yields 1.05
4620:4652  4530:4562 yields 1.06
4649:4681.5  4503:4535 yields 1.09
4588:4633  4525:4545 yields 1.04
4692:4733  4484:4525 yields 1.17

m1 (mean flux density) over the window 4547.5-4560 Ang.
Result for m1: 5.04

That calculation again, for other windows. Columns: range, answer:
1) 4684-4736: 5.48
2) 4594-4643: 5.11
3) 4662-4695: 5.55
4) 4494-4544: 5.08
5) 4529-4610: 5.13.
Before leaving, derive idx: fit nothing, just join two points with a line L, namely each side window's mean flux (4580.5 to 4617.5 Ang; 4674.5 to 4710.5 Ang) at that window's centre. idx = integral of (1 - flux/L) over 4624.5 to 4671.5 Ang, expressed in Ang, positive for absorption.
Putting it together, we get 2.0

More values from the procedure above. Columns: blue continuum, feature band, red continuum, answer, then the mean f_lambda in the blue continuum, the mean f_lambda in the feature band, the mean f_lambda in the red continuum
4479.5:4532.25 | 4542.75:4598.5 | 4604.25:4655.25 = -0.8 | 5.11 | 5.18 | 5.1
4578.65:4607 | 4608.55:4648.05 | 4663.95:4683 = 0.7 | 5.15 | 5.09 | 5.21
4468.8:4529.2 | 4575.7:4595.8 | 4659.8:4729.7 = 0.4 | 5.12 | 5.13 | 5.37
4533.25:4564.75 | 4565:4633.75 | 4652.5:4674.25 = -0.5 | 5.05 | 5.15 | 5.19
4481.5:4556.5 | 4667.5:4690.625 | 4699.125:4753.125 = -0.7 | 5.05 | 5.35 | 5.24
